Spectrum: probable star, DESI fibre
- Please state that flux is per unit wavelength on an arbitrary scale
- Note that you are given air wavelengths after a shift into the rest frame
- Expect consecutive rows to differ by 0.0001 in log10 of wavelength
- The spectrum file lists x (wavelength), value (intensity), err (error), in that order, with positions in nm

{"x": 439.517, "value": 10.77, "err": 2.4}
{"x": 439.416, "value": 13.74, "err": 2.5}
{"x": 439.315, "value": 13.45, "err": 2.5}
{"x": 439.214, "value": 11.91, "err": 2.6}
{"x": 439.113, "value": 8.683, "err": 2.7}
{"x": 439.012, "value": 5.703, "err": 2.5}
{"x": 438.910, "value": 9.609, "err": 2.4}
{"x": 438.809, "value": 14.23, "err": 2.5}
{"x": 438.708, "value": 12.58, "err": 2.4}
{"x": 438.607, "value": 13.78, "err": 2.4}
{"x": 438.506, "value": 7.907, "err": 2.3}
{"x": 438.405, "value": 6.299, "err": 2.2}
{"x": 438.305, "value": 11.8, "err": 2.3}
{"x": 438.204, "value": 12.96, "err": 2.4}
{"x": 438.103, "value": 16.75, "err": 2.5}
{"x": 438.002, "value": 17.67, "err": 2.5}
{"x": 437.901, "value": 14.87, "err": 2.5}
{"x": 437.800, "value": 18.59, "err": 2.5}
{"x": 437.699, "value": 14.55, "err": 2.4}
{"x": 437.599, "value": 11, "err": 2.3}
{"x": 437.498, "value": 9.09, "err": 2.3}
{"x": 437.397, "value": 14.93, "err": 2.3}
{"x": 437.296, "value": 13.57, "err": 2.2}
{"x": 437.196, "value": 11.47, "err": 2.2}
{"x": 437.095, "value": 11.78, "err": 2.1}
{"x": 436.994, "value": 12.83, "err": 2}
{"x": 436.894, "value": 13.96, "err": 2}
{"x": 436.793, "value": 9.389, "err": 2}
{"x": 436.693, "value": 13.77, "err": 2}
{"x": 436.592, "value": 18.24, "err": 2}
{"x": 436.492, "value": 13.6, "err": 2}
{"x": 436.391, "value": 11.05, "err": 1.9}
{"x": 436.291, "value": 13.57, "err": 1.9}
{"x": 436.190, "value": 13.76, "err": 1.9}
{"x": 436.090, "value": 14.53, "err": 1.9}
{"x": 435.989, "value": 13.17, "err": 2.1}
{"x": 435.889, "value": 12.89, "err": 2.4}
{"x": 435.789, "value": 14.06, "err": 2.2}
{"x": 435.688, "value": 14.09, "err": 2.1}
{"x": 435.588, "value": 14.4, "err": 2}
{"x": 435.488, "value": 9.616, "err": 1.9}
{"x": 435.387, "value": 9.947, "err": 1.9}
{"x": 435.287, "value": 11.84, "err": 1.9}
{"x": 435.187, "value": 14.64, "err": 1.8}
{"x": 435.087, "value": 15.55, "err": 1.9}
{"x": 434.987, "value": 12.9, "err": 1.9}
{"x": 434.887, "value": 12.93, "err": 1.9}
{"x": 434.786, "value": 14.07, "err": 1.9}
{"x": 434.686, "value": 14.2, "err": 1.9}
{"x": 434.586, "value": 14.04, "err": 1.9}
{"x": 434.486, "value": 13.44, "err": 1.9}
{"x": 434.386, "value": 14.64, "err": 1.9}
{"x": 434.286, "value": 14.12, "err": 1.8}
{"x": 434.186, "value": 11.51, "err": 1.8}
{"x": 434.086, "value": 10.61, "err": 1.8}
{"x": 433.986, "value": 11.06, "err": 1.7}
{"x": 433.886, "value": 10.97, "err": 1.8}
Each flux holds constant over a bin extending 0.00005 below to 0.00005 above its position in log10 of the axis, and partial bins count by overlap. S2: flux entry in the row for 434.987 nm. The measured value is 12.9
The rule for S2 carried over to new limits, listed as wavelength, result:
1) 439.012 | 5.703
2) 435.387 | 9.947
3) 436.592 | 18.24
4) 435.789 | 14.06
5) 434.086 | 10.61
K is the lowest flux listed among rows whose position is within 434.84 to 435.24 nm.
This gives 12.9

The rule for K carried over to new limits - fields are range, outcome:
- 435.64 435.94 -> 12.89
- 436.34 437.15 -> 9.389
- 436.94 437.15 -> 11.78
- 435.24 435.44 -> 9.947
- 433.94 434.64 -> 10.61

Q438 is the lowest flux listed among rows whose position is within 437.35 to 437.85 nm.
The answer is 9.09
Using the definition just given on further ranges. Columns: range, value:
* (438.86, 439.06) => 5.703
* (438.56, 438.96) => 9.609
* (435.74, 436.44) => 11.05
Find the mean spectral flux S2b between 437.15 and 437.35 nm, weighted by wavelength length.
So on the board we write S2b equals 12.6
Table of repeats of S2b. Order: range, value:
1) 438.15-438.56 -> 9.85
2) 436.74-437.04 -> 12.1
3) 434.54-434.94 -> 13.8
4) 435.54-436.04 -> 13.7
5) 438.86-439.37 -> 9.9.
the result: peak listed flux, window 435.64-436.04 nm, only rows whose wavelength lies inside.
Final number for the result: 14.09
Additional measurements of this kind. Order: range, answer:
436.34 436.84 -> 18.24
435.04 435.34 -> 15.55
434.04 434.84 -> 14.64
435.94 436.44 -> 14.53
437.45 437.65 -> 11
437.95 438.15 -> 17.67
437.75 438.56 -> 18.59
